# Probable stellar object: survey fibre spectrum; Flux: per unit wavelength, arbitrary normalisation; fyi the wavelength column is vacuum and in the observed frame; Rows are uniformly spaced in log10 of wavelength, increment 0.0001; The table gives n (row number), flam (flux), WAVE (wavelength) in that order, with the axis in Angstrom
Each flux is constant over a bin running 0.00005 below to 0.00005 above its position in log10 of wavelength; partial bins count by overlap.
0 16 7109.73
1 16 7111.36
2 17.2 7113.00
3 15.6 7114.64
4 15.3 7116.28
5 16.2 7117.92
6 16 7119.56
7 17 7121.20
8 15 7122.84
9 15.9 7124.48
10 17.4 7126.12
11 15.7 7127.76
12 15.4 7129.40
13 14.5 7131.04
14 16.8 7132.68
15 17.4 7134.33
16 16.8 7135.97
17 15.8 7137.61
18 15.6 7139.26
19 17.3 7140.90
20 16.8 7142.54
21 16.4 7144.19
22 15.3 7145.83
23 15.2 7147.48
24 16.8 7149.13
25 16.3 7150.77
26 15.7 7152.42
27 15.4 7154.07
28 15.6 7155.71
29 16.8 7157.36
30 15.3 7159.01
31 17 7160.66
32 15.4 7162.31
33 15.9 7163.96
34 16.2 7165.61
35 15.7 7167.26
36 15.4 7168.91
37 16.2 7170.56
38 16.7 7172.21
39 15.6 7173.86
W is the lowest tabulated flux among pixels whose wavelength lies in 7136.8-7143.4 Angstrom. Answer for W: 15.6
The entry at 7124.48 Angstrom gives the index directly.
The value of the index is 15.9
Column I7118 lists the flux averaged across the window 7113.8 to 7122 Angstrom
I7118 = 16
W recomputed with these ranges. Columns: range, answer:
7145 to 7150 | 15.2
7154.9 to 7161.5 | 15.3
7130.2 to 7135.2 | 14.5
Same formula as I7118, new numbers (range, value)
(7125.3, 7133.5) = 16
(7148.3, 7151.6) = 16.5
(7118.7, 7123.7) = 16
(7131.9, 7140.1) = 16.5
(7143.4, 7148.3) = 15.6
